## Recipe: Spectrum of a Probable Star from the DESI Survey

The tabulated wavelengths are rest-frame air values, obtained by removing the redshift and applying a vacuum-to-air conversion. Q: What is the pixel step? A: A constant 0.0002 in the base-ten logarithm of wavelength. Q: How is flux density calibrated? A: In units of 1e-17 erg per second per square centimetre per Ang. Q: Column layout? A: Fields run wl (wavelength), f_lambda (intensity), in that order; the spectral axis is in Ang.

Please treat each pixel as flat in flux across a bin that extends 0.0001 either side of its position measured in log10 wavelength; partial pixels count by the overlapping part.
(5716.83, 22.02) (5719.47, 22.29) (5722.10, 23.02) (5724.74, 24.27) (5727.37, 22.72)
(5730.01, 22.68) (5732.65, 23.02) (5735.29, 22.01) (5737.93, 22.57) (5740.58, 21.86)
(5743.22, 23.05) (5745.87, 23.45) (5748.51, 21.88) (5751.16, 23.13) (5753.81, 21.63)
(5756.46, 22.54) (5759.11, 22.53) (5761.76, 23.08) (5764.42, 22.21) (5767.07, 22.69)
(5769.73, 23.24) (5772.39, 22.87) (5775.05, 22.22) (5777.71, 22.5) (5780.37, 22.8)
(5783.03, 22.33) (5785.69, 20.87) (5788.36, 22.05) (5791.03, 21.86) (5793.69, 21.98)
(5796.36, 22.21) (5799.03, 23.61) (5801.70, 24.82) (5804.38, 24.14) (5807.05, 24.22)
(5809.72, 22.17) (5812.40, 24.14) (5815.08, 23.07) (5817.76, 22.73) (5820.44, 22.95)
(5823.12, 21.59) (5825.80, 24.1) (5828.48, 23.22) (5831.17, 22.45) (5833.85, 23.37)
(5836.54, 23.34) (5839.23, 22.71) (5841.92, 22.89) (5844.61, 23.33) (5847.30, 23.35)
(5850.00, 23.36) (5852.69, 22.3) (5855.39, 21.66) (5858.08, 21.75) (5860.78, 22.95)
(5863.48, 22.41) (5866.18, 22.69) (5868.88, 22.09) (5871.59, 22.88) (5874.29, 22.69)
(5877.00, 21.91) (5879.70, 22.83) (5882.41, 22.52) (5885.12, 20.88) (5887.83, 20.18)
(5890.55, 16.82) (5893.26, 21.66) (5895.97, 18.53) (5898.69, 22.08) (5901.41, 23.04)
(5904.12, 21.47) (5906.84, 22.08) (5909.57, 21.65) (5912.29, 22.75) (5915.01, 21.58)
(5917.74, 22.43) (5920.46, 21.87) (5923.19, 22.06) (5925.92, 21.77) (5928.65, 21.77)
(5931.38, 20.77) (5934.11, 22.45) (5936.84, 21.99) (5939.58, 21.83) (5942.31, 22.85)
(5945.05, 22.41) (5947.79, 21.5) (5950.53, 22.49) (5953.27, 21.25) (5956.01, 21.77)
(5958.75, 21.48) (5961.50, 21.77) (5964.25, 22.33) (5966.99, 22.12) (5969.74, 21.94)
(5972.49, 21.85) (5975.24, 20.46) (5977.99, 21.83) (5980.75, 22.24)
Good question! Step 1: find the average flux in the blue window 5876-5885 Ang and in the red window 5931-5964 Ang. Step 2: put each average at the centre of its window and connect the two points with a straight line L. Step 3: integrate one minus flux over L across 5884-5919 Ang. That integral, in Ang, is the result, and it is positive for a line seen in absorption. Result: 1.5 Ang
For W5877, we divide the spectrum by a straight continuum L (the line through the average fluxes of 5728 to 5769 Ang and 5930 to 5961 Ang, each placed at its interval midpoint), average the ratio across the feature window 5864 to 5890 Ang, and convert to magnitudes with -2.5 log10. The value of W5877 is 0.01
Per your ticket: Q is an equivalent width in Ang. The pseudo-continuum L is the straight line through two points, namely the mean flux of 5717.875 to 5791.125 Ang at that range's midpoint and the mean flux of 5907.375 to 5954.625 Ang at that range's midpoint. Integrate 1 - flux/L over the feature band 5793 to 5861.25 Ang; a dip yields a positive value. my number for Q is -2.2 Ang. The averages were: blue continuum 22.6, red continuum 22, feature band 23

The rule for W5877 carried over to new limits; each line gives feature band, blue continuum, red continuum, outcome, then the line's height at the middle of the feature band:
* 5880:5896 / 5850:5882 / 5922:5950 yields 0.10 mag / 22.3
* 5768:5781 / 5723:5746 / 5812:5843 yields 0.01 mag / 22.9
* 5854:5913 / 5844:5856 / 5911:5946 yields 0.04 mag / 22.5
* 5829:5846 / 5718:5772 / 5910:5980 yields -0.03 mag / 22.3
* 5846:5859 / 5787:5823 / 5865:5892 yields -0.02 mag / 22.1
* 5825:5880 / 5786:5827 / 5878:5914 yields -0.03 mag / 22.1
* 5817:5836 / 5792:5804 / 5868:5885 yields 0.00 mag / 22.9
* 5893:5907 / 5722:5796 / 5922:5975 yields 0.03 mag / 22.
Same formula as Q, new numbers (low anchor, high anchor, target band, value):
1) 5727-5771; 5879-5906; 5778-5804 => -0.5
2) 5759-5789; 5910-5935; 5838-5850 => -0.5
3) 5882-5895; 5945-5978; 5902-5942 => -2.0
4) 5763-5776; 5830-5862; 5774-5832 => -0.3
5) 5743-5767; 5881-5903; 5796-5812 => -1.3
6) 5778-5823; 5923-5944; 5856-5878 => 0.0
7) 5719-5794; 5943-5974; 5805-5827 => -0.8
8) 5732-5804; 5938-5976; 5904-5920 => 0.0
